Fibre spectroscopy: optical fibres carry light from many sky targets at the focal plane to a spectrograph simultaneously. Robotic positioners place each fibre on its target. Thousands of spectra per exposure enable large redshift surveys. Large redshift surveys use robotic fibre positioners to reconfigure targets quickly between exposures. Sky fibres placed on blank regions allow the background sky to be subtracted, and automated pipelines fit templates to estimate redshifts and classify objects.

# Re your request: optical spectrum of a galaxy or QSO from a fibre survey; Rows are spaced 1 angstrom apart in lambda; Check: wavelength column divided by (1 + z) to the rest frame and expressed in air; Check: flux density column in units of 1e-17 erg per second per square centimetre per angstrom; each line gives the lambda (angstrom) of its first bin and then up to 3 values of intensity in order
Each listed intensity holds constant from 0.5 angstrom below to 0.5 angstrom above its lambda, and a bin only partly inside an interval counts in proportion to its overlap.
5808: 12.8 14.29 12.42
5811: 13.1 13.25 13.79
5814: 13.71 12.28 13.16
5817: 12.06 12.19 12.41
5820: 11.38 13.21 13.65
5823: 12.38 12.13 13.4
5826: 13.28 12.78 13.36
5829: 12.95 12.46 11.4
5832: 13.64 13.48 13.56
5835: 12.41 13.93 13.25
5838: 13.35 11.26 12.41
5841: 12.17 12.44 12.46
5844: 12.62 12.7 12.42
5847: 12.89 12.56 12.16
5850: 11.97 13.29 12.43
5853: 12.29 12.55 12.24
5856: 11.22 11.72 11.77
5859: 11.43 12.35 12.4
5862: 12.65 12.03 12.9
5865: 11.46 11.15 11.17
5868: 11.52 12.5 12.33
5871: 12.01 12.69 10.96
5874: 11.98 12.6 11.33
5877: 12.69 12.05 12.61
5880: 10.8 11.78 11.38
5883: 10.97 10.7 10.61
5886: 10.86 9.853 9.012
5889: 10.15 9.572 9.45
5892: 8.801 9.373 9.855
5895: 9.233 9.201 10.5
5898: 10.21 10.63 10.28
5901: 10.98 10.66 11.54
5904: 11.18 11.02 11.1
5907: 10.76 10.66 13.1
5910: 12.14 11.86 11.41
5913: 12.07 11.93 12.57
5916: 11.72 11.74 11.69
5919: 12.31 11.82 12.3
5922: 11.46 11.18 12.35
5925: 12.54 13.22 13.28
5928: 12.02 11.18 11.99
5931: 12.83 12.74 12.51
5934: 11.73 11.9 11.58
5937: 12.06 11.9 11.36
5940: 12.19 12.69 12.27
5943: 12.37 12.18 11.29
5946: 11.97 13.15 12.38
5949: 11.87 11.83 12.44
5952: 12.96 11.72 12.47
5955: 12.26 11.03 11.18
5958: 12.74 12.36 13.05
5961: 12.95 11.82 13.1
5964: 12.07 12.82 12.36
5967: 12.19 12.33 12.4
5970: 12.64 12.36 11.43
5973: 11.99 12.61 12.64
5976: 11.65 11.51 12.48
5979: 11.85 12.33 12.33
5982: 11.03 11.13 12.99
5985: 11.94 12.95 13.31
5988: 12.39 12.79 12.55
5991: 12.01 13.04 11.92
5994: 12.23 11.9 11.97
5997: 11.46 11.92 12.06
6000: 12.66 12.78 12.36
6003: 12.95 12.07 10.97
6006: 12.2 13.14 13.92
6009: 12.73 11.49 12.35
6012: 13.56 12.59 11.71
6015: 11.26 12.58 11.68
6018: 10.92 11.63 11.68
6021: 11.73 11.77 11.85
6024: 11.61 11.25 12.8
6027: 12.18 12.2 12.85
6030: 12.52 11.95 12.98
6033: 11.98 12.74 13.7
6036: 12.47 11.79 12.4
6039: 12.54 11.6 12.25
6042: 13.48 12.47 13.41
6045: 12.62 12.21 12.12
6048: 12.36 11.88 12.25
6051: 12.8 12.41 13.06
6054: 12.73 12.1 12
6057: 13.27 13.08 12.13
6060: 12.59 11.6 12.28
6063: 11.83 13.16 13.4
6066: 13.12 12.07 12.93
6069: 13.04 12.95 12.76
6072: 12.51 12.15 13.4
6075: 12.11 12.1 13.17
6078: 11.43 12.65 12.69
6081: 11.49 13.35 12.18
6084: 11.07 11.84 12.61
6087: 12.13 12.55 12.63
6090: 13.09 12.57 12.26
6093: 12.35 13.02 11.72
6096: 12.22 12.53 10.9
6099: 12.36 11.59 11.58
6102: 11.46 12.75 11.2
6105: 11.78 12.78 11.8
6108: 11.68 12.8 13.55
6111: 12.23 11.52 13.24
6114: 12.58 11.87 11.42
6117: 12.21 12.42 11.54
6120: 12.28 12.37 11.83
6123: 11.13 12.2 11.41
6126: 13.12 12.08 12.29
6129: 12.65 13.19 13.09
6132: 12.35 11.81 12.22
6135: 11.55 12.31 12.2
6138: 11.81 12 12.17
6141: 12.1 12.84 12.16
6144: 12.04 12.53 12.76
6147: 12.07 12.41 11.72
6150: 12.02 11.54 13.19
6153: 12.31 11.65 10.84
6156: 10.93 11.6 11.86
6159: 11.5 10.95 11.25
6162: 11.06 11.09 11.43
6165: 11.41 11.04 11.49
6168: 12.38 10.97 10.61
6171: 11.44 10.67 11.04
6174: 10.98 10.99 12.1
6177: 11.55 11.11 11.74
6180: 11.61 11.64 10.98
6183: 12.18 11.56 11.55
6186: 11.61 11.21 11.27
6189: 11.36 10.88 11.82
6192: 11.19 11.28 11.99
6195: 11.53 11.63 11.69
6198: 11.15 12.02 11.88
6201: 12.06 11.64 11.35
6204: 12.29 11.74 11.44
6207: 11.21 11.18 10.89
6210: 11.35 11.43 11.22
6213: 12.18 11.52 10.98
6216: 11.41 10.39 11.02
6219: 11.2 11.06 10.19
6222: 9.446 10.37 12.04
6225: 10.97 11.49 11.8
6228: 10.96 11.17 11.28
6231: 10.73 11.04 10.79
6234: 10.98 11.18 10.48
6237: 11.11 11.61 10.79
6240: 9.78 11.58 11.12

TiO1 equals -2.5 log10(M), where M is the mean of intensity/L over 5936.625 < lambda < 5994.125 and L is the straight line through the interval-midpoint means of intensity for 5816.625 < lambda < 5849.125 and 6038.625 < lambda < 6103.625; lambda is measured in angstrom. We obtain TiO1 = 0.03 mag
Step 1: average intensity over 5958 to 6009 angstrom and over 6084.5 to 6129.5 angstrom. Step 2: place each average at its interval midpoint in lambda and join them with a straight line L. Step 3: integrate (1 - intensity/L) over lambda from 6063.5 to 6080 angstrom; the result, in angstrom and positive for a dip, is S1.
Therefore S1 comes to -0.6 angstrom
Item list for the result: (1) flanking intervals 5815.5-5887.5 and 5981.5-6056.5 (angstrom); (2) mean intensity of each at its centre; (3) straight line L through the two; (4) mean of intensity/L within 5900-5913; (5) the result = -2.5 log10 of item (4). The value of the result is 0.08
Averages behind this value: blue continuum 12.2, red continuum 12.3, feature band 11.4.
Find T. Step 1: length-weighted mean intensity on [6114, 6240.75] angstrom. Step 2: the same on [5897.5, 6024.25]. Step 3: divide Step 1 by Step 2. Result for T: 0.96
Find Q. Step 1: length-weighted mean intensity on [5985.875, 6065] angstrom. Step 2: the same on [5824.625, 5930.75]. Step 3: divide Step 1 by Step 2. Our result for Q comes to 1.05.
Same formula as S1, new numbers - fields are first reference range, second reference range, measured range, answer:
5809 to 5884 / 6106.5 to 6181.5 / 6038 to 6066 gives -1.09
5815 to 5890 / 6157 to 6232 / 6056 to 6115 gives -3.94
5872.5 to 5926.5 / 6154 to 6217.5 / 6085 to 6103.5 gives -1.47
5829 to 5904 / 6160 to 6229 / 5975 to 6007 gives -1.86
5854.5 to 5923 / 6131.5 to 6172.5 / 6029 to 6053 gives -1.92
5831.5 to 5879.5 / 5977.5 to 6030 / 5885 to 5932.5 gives 4.22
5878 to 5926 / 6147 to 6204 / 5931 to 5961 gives -2.81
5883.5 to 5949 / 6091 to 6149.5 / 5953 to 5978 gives -1.40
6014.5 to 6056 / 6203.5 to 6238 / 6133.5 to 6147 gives -0.67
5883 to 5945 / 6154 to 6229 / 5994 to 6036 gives -3.22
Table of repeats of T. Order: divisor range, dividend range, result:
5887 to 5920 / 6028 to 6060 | 1.16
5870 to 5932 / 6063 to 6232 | 1.05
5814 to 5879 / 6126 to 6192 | 0.95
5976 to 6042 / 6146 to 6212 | 0.94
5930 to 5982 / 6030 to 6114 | 1.02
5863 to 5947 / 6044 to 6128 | 1.07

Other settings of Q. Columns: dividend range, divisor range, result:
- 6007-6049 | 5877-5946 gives 1.08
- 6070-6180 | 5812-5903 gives 1.01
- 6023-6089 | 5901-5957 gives 1.04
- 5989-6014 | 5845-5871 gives 1.02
